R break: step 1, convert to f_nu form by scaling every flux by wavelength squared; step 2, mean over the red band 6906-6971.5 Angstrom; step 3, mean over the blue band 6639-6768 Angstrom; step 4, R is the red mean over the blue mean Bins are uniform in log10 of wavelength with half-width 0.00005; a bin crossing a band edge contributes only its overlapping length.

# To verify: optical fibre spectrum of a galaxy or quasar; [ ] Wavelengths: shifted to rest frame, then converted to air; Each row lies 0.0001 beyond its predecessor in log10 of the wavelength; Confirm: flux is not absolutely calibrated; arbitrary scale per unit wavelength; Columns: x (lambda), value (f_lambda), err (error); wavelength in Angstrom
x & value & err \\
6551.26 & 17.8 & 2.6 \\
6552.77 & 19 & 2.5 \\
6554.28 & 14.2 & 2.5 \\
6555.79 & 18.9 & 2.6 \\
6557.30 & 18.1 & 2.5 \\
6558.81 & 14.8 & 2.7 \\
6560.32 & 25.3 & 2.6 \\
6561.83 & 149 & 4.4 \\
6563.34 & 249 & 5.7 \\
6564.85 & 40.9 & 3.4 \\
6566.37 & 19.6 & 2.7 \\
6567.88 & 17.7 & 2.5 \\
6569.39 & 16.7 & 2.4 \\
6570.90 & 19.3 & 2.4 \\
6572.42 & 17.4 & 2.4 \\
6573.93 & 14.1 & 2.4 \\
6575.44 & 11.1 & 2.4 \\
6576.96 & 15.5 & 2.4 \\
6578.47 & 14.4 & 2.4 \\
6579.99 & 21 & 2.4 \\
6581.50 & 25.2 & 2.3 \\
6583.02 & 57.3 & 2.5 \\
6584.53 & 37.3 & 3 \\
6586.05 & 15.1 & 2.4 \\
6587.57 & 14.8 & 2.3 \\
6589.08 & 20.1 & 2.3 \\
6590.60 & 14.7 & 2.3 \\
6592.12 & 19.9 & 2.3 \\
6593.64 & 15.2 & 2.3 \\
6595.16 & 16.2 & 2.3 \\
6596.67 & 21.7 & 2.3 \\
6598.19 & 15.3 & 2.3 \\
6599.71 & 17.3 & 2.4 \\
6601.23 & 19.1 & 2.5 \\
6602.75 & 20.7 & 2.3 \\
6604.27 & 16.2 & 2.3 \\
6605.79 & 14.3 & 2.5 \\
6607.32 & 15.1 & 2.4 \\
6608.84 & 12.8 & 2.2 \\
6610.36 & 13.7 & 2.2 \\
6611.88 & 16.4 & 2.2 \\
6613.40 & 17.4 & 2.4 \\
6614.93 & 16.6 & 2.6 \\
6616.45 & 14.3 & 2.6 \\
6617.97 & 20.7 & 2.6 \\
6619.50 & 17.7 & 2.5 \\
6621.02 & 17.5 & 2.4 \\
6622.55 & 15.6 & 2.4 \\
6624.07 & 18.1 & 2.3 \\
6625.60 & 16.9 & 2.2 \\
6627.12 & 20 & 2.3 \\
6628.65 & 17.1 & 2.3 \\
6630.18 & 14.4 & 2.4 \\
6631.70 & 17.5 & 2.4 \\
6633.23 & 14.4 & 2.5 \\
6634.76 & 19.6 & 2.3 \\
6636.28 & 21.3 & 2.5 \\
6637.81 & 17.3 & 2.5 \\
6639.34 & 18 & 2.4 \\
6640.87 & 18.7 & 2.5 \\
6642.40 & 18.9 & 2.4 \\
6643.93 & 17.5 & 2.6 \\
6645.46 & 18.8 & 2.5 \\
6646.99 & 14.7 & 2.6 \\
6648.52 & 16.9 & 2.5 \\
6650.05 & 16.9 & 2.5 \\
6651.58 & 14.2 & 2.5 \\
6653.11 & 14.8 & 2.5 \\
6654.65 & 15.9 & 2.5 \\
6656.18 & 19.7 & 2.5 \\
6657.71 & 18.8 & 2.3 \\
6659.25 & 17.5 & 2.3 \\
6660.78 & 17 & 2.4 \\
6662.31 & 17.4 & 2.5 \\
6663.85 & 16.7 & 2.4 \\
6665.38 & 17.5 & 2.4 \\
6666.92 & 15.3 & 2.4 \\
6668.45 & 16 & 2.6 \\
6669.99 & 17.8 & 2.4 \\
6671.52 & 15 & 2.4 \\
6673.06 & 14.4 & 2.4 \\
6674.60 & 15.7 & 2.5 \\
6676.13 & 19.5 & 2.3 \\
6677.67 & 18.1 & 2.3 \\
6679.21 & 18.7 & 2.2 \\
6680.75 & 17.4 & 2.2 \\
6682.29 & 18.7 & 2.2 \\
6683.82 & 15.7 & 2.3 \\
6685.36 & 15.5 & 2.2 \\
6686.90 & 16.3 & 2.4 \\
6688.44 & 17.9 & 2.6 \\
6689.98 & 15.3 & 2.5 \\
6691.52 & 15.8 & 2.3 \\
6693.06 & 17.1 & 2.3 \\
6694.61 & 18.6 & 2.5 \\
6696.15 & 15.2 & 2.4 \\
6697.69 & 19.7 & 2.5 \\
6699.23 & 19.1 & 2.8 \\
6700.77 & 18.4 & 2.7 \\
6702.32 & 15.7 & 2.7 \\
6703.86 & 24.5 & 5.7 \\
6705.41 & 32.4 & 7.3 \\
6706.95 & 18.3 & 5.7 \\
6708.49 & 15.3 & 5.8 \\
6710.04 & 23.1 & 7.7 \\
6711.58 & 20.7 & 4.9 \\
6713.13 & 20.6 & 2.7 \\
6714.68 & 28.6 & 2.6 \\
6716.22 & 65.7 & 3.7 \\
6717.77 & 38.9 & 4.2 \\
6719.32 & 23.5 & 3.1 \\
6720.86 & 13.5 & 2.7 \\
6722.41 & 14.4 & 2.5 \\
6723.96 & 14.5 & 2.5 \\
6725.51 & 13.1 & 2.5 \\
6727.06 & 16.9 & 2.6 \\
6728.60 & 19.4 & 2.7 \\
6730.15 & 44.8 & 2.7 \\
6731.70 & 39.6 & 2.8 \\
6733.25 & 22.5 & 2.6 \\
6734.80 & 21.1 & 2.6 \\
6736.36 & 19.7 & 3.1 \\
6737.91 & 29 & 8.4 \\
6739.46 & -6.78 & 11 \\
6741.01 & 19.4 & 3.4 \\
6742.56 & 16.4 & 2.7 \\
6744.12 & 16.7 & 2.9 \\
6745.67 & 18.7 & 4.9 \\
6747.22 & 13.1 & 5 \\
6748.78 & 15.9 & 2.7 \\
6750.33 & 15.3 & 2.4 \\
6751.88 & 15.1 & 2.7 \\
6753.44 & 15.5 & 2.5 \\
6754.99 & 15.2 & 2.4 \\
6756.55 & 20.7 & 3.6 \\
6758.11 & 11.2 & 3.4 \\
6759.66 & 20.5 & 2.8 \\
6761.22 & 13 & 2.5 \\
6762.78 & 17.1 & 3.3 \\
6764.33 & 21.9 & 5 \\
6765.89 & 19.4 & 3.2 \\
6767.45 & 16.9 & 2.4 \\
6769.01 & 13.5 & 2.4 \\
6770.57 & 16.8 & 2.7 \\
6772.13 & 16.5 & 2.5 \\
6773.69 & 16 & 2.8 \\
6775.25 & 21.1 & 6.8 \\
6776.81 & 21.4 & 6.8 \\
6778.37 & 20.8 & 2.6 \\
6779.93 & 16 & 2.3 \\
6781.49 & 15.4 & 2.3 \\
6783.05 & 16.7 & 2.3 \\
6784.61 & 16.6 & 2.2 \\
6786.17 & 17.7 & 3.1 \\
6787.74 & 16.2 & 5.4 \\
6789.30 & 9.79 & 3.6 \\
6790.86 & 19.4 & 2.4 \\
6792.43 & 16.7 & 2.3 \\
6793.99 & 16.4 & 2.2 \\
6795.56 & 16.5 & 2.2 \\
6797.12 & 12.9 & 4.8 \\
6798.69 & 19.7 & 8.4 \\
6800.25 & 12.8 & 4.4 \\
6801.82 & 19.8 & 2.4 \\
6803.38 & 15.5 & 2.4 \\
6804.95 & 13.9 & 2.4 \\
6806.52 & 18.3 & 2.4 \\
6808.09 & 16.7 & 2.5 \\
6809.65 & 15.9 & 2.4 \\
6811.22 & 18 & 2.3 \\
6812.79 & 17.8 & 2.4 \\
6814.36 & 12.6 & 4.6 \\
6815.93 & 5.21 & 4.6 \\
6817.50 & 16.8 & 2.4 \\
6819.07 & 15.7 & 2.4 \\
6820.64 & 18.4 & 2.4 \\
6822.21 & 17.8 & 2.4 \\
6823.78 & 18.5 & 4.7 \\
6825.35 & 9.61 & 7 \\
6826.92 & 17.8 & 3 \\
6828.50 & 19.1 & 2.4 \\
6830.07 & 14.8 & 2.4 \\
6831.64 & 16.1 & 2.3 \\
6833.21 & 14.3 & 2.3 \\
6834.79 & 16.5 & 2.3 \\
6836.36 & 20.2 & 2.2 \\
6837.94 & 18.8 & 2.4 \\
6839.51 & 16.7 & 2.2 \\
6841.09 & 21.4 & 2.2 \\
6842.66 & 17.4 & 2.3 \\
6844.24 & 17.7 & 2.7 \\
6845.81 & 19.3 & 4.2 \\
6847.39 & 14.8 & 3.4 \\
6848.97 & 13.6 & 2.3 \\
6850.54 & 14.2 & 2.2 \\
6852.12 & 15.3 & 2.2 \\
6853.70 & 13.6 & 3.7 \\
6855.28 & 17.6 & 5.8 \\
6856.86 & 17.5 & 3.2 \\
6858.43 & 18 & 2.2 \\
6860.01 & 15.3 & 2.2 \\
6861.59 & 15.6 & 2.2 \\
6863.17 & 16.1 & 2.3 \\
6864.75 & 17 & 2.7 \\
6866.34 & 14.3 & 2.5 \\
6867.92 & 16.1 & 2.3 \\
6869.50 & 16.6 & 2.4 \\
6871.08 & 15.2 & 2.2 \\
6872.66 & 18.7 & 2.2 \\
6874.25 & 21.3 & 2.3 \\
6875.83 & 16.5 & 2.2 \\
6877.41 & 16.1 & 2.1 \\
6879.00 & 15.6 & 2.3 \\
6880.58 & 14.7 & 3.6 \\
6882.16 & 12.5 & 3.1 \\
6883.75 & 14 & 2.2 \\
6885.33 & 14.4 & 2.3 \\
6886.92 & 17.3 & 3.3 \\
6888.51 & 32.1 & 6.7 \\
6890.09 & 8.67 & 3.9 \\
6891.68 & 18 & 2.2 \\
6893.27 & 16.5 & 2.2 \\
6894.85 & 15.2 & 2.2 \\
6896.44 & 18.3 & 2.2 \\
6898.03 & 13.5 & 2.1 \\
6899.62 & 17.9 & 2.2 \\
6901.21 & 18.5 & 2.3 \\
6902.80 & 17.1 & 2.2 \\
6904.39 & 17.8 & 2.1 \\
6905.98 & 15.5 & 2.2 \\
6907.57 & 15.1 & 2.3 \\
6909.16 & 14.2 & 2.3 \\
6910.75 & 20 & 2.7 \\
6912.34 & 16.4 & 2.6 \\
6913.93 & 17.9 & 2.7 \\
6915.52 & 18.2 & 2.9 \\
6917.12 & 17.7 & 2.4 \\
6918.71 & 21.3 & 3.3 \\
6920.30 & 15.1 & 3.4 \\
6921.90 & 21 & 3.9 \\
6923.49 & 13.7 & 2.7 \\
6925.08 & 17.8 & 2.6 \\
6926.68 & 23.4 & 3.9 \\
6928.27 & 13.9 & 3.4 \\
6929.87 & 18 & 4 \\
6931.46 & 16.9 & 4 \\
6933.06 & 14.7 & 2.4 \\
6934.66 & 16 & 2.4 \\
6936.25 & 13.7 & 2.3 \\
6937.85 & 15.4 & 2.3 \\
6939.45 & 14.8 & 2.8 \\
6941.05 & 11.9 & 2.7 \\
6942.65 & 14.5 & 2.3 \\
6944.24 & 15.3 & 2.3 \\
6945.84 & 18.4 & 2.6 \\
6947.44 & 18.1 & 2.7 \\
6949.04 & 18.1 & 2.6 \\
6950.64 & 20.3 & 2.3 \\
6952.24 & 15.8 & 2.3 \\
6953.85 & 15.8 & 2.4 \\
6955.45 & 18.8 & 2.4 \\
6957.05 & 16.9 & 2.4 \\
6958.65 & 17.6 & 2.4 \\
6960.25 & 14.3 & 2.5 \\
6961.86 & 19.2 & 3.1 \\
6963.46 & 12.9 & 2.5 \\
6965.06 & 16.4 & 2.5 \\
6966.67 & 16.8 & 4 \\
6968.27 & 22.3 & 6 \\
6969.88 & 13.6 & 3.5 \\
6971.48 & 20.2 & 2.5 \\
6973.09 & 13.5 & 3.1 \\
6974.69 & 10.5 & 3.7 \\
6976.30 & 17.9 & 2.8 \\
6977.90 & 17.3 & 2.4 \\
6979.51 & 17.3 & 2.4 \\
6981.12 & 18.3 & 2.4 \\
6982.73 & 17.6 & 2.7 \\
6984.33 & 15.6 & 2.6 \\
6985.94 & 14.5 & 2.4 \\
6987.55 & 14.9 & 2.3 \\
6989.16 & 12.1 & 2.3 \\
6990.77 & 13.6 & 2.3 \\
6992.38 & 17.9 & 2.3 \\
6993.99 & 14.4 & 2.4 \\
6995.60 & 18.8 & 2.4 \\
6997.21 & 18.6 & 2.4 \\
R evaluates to 0.95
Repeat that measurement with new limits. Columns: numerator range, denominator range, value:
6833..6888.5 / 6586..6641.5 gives 1.05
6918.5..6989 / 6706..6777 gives 0.88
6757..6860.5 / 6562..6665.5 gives 0.78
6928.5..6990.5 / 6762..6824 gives 1.02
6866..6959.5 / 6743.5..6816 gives 1.06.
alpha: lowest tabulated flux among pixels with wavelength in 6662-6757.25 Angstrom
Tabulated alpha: -6.78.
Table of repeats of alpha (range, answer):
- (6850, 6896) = 8.67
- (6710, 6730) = 13.1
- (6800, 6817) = 5.21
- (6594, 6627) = 12.8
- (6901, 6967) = 11.9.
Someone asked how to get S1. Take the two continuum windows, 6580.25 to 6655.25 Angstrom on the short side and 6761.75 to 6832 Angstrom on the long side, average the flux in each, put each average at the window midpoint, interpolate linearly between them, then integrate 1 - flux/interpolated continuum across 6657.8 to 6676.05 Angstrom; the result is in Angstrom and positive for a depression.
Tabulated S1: 1.3 Angstrom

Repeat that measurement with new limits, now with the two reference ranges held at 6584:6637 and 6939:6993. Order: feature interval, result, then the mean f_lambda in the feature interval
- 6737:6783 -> 0.9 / 16.6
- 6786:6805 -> 1.0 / 16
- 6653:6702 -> 0.4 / 17.1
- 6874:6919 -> -1.0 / 16.9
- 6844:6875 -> 0.5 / 16.4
